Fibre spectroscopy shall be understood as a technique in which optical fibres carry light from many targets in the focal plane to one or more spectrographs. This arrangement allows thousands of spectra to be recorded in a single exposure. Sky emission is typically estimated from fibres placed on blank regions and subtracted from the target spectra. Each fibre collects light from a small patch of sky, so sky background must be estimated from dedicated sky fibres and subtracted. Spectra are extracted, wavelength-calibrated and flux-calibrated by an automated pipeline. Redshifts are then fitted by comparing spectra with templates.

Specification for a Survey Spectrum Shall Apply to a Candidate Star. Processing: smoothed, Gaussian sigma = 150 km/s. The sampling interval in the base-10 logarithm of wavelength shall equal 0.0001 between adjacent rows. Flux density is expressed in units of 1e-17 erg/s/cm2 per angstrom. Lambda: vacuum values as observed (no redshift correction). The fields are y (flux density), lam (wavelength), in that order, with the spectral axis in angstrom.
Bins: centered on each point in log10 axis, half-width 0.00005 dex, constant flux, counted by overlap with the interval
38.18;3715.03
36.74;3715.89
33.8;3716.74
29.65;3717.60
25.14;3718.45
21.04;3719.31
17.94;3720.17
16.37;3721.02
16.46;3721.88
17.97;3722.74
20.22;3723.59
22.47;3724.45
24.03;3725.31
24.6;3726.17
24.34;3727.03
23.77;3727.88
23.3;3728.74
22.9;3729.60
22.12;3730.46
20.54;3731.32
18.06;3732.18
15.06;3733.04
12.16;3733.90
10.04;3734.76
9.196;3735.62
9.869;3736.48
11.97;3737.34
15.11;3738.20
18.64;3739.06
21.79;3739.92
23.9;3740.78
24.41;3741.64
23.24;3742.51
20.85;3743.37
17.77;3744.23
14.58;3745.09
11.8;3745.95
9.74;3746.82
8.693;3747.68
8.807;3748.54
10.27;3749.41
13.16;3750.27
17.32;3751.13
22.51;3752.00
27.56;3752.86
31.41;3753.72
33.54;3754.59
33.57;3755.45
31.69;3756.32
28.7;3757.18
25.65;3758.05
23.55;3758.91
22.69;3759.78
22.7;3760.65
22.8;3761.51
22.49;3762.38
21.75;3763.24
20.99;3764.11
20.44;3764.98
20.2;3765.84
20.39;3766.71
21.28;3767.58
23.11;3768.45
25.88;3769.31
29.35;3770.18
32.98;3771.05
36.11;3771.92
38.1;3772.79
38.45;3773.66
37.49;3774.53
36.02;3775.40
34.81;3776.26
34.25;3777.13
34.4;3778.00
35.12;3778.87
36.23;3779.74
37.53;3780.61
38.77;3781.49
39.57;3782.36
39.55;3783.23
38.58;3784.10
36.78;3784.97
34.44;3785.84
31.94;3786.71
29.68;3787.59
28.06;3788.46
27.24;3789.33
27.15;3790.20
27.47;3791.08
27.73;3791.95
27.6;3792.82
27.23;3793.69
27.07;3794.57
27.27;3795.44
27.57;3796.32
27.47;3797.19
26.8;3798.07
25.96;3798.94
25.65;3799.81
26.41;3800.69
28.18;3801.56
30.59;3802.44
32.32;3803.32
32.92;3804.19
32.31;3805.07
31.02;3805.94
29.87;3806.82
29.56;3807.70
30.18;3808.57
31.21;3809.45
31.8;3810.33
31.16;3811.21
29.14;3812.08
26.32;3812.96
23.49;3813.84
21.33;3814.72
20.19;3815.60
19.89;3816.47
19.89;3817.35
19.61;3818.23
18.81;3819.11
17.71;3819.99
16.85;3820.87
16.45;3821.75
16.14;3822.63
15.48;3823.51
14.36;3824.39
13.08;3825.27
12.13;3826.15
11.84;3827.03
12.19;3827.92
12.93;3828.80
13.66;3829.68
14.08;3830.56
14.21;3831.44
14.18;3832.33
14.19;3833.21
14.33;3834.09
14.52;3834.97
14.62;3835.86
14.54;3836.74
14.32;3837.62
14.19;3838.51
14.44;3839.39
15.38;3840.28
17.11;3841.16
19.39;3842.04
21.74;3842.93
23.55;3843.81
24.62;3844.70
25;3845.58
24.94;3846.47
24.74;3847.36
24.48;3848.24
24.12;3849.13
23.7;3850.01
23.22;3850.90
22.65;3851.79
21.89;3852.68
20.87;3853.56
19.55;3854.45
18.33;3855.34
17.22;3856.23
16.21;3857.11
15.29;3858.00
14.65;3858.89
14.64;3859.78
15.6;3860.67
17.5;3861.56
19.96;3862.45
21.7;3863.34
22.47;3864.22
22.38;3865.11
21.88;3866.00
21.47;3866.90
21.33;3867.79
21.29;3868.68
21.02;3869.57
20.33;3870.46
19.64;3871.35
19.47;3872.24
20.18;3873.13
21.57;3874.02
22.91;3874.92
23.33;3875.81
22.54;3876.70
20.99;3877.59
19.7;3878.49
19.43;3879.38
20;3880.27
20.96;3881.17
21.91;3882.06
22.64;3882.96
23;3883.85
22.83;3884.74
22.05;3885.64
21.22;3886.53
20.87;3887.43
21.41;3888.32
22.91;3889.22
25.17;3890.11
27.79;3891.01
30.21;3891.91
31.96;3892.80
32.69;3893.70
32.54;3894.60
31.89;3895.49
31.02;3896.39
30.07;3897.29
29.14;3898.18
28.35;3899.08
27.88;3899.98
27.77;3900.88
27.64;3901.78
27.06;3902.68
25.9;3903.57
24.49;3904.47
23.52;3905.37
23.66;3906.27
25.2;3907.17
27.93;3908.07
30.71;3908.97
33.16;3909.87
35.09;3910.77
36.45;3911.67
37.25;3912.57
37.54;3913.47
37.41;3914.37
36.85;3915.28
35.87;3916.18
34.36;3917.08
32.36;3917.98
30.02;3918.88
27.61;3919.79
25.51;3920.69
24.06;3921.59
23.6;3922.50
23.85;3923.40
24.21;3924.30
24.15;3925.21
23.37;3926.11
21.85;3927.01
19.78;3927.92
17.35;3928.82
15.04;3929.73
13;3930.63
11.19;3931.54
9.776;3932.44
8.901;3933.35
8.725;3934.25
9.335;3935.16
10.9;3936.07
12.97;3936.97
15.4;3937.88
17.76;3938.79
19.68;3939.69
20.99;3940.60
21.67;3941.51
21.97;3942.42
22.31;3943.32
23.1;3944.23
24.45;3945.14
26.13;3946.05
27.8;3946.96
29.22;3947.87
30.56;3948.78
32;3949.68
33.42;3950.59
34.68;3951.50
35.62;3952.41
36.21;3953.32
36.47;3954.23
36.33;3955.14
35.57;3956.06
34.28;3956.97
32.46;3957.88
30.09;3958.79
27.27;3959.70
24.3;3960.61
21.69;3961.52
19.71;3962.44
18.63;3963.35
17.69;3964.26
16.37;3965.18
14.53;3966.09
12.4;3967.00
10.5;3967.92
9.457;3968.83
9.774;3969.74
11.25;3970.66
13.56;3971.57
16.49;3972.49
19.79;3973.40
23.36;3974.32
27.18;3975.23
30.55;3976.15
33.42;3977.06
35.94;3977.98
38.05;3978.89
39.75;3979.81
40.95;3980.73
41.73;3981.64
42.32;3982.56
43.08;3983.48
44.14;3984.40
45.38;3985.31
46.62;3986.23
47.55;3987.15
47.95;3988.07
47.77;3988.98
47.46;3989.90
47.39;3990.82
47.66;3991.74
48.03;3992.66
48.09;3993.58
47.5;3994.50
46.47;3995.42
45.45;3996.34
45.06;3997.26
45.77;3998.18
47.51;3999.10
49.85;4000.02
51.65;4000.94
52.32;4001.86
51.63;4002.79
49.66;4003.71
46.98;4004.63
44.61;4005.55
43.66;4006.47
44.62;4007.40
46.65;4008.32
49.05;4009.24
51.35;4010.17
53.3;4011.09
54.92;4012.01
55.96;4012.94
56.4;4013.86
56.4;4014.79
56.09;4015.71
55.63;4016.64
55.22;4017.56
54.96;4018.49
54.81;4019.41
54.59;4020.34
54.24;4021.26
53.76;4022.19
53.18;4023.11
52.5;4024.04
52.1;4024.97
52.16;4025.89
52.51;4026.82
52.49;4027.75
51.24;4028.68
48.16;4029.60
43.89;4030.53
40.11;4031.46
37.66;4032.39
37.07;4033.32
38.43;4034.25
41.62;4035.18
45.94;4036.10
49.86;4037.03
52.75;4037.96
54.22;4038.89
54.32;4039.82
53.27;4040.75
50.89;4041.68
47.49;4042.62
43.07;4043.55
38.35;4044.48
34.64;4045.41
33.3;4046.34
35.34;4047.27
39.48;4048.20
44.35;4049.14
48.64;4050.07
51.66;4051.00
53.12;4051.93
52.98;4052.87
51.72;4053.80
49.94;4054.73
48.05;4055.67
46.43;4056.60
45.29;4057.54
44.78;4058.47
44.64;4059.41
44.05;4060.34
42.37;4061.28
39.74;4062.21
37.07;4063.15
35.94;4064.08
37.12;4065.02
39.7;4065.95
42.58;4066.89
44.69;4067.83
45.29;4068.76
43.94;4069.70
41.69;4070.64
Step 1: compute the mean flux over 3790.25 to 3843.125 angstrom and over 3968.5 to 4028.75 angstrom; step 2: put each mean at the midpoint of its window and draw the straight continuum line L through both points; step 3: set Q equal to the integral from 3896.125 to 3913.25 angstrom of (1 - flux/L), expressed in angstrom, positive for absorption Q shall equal 1.9 angstrom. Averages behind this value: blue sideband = 21.7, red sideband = 44.6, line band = 29.2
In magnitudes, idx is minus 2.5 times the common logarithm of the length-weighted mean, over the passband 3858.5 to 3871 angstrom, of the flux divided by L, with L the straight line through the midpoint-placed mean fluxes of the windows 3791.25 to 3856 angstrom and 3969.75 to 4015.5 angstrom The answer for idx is 0.34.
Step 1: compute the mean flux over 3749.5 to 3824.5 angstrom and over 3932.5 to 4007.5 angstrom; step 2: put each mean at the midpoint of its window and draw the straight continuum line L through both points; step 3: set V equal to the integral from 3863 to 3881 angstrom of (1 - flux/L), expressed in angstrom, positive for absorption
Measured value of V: 5.1 angstrom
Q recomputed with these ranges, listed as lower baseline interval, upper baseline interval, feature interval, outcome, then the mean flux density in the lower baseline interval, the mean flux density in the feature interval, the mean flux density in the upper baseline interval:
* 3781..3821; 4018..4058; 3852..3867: 6.4 angstrom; 28.4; 18.9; 47.7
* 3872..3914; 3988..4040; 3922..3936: 6.9 angstrom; 26.3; 16.8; 49.5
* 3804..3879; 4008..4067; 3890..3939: 7.3 angstrom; 20.2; 25.4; 47.7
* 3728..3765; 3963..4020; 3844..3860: 4.2 angstrom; 19.7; 21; 40.4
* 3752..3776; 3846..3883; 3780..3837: 0.8 angstrom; 27.7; 24.5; 20.7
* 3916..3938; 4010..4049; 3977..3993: -3.3 angstrom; 20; 43.8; 48.8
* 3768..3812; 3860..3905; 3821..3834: 6.6 angstrom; 31.5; 14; 23.7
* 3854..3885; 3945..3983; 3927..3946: 6.4 angstrom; 20.1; 16.6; 27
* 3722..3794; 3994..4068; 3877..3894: 5.8 angstrom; 24.8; 23.5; 47.6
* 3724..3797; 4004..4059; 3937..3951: 5.8 angstrom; 25.1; 24.1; 48.6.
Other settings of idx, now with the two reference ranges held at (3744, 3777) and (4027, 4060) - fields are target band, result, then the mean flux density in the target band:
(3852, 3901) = 0.42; 22.6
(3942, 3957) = 0.26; 30.5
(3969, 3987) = 0.28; 31.7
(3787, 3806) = -0.05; 28.3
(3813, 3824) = 0.44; 19.1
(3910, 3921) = 0.07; 33.9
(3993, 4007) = -0.12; 47.7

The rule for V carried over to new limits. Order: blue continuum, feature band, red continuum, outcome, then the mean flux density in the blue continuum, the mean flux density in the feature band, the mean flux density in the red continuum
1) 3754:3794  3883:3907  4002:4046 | 7.8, 30.1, 26.6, 49.4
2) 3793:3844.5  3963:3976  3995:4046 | 8.0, 21.4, 16.1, 49.2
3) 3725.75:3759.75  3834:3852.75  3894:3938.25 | 2.4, 19.7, 19.9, 25.2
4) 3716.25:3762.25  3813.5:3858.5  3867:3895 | 8.5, 20.4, 18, 23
